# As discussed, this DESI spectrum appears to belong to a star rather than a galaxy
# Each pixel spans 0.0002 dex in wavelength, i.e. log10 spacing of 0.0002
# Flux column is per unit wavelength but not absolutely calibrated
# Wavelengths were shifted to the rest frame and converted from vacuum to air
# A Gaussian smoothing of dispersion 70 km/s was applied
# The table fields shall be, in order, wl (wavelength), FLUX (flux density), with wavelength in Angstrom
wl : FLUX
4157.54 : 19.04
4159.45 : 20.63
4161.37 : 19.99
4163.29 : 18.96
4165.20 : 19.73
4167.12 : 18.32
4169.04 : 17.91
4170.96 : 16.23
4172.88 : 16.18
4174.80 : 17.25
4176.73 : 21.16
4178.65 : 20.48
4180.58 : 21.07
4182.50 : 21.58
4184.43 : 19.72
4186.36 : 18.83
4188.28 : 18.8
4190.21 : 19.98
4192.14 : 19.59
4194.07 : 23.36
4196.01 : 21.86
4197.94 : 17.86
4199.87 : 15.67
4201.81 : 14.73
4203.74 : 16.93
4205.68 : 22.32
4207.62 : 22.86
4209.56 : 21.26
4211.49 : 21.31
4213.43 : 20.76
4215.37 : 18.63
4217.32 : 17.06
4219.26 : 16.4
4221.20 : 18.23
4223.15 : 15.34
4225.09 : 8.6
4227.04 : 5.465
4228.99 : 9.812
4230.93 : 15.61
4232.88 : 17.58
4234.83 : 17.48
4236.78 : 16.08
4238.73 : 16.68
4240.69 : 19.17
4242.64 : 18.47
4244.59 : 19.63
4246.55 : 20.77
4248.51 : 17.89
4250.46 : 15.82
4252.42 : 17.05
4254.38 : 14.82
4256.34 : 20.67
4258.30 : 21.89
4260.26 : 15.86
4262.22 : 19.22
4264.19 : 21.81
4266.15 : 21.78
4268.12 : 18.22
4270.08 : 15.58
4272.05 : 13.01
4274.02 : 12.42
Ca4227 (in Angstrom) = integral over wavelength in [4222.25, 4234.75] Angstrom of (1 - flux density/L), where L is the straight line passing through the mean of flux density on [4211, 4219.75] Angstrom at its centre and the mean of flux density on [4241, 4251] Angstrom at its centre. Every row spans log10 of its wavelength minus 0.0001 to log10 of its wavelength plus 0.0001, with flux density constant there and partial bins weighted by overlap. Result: 4.2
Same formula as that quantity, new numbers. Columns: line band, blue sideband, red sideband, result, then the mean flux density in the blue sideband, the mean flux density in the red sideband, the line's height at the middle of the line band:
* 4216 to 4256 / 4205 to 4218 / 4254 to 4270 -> 7.9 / 20.6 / 19.2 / 20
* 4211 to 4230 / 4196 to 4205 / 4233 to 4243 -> 2.5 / 17.1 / 17.5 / 17.3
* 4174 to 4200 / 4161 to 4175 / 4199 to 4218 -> -1.9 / 18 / 19.2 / 18.6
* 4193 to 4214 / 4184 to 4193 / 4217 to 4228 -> -4.2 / 19.4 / 13.3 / 16.7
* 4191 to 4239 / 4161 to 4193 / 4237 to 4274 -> 3.5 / 19.2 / 18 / 18.6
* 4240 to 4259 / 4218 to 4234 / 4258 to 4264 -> -1.6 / 13.5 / 19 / 17.2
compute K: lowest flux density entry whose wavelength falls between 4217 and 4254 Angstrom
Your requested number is 5.465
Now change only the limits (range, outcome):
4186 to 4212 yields 14.73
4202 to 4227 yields 8.6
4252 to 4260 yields 14.82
